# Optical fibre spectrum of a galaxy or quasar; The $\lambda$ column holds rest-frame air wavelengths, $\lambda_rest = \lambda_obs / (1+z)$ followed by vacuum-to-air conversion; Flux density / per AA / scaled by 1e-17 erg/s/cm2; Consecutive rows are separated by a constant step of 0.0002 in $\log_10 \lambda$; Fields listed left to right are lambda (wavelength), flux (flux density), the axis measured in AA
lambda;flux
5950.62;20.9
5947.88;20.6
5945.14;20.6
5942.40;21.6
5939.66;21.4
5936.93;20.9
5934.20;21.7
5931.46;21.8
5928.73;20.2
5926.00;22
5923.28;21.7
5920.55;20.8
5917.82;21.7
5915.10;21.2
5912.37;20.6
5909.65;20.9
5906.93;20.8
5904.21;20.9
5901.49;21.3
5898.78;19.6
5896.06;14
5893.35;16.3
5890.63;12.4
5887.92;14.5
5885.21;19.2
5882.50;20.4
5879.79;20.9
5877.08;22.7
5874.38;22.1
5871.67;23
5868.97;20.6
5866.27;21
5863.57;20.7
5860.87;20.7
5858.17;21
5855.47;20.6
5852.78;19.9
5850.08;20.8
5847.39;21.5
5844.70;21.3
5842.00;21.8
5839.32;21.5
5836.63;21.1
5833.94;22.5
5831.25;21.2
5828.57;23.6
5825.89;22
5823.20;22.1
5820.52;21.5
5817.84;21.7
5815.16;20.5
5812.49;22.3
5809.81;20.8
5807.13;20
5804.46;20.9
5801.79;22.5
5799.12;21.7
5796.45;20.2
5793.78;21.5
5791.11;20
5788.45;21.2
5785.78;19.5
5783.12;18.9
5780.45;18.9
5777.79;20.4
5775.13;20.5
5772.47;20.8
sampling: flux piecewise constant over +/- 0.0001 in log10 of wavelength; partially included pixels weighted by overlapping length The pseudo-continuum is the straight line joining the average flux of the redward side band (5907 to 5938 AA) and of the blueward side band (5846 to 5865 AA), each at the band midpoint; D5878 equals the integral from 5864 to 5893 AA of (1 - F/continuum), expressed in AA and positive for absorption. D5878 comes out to 1.8 AA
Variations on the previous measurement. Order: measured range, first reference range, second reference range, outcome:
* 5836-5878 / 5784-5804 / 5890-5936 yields -1.7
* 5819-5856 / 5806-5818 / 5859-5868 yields -1.1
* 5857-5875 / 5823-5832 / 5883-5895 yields -3.0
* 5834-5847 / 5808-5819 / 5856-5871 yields -0.3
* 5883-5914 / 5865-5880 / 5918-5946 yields 4.7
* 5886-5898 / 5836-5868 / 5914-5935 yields 3.6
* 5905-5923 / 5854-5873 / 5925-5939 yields 0.2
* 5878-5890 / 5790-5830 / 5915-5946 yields 1.6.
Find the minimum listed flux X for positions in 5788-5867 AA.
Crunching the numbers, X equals 19.9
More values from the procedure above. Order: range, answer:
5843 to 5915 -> 12.4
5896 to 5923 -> 14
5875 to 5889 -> 14.5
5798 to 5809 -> 20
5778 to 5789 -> 18.9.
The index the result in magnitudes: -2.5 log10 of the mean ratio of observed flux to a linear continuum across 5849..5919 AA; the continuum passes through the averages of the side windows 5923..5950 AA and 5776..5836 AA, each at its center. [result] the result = 0.07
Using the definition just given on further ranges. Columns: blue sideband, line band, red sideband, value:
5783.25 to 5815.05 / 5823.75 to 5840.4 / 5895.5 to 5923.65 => -0.06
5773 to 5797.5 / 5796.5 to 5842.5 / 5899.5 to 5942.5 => -0.06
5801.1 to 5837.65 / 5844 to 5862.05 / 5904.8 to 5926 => 0.03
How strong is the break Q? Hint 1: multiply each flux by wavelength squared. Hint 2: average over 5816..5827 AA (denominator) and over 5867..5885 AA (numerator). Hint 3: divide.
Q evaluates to 1.0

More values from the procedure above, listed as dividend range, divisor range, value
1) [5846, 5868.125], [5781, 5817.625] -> 1.02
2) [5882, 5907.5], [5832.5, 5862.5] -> 0.85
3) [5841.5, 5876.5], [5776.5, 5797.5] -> 1.08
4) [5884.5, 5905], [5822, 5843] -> 0.80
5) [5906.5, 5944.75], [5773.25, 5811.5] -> 1.08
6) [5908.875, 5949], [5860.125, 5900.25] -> 1.12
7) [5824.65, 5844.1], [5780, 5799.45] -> 1.10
